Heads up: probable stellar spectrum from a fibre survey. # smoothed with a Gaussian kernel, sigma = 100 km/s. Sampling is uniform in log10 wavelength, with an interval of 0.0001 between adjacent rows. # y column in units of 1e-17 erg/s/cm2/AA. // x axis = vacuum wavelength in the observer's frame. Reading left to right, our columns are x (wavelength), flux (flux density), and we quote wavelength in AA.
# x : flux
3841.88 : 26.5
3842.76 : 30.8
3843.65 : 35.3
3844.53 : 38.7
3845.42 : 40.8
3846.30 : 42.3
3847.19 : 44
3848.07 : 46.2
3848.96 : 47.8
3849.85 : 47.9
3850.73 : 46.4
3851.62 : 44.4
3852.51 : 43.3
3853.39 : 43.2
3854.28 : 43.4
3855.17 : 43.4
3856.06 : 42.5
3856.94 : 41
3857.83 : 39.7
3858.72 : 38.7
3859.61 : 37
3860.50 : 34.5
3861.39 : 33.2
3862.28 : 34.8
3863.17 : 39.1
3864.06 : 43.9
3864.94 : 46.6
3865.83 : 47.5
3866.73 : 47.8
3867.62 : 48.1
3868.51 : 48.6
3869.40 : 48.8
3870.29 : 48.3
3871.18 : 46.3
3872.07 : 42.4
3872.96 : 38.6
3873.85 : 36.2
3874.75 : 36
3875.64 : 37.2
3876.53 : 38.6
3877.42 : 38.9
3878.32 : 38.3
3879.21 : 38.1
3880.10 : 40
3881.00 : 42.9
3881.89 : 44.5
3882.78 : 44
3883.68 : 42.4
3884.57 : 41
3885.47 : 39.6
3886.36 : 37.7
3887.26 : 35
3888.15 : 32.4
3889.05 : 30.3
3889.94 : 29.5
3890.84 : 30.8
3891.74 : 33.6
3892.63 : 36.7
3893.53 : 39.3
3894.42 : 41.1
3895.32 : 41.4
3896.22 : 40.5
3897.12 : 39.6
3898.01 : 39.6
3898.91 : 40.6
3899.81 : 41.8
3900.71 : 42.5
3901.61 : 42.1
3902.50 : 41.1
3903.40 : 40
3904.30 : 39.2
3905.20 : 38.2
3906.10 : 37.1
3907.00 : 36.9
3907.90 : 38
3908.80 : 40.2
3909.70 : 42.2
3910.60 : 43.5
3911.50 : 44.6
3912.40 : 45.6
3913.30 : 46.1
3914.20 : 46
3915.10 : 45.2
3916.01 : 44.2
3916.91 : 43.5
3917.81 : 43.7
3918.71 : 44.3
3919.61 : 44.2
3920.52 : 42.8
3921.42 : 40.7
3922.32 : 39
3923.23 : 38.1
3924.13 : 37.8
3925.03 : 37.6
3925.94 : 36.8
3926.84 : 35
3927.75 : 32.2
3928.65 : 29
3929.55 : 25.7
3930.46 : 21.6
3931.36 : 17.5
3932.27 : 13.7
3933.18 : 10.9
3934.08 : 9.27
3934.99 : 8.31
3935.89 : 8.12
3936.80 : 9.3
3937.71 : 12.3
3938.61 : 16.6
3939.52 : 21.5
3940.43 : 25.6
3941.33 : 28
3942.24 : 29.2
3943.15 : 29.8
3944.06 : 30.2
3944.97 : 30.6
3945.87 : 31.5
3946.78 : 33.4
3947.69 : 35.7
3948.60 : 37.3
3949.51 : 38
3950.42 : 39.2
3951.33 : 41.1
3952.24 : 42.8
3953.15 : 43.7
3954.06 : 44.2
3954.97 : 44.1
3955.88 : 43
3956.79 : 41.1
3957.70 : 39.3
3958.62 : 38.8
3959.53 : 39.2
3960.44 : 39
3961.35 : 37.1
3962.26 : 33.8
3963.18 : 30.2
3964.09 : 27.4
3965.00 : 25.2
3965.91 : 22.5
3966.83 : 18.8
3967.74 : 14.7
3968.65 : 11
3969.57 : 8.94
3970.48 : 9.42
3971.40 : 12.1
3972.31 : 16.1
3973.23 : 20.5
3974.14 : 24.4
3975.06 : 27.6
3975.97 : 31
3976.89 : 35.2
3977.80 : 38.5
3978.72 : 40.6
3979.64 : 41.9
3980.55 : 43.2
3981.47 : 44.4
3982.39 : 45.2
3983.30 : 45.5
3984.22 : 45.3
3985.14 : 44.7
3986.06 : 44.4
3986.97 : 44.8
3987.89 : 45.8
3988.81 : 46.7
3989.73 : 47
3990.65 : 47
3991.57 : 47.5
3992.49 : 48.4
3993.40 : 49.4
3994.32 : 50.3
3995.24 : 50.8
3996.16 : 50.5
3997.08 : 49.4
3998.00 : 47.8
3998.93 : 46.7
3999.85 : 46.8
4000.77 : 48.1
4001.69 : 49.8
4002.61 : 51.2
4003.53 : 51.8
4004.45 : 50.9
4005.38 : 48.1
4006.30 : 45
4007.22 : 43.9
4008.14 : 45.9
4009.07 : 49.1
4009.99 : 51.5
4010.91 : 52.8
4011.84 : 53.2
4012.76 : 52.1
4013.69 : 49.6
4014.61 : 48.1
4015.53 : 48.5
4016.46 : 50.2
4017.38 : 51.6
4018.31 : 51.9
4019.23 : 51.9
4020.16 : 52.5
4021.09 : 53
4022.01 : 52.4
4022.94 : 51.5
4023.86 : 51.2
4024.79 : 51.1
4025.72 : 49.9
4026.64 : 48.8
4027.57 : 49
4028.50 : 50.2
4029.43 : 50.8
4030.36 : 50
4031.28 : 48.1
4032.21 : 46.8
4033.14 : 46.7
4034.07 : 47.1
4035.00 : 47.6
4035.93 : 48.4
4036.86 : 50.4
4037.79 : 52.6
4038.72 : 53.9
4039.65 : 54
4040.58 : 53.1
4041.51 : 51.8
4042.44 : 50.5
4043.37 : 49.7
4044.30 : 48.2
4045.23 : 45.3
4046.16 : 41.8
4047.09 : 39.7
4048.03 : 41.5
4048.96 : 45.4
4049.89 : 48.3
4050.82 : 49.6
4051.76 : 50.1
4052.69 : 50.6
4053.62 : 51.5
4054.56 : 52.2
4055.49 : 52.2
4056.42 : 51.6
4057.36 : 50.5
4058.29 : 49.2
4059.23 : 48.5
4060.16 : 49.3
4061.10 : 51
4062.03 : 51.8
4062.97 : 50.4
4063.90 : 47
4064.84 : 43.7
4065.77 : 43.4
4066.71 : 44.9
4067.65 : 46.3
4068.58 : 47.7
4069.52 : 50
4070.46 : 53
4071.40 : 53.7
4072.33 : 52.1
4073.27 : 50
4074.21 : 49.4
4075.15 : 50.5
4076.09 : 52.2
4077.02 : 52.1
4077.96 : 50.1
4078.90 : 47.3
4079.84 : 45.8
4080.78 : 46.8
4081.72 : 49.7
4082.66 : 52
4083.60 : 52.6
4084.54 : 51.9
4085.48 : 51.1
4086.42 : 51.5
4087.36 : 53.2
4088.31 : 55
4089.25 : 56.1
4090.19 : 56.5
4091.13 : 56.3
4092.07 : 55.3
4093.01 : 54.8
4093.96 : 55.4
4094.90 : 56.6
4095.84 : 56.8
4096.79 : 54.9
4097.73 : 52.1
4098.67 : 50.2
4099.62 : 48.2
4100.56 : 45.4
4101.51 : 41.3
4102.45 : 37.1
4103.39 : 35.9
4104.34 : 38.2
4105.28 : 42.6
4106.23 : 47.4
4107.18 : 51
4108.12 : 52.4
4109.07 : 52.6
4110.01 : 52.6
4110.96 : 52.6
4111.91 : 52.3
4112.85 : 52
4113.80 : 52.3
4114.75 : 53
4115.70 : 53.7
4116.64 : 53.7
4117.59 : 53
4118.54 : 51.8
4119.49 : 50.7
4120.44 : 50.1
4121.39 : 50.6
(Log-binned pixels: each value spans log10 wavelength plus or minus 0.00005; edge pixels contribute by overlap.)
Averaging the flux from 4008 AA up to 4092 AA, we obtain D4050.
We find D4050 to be 50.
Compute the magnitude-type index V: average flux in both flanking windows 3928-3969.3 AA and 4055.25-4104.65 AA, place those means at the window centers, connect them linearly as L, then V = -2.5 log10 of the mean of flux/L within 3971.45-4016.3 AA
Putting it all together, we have -0.23 mag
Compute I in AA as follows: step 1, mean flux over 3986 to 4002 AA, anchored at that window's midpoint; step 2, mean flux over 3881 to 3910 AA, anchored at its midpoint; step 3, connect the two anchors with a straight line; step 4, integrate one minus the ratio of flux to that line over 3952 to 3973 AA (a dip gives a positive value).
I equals 7.2 AA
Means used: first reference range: 38.8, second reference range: 47.9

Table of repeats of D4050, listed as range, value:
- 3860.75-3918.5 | 40.6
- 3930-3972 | 27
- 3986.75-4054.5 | 49.2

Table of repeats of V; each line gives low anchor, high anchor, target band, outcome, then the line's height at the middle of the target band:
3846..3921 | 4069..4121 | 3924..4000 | 0.33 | 44.7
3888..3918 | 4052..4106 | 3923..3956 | 0.42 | 42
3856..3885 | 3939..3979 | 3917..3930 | -0.08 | 34.9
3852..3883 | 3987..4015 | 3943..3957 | 0.21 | 46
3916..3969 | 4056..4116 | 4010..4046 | -0.19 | 42.4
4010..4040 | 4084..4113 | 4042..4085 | 0.04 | 50.6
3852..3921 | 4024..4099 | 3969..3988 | 0.34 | 45.7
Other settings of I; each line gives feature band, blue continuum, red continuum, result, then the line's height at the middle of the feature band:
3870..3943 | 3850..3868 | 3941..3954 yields 6.0 AA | 38.4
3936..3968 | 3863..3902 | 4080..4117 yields 8.8 AA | 43.8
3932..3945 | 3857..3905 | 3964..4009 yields 6.9 AA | 39.3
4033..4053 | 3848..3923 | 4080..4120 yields -0.1 AA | 48.3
